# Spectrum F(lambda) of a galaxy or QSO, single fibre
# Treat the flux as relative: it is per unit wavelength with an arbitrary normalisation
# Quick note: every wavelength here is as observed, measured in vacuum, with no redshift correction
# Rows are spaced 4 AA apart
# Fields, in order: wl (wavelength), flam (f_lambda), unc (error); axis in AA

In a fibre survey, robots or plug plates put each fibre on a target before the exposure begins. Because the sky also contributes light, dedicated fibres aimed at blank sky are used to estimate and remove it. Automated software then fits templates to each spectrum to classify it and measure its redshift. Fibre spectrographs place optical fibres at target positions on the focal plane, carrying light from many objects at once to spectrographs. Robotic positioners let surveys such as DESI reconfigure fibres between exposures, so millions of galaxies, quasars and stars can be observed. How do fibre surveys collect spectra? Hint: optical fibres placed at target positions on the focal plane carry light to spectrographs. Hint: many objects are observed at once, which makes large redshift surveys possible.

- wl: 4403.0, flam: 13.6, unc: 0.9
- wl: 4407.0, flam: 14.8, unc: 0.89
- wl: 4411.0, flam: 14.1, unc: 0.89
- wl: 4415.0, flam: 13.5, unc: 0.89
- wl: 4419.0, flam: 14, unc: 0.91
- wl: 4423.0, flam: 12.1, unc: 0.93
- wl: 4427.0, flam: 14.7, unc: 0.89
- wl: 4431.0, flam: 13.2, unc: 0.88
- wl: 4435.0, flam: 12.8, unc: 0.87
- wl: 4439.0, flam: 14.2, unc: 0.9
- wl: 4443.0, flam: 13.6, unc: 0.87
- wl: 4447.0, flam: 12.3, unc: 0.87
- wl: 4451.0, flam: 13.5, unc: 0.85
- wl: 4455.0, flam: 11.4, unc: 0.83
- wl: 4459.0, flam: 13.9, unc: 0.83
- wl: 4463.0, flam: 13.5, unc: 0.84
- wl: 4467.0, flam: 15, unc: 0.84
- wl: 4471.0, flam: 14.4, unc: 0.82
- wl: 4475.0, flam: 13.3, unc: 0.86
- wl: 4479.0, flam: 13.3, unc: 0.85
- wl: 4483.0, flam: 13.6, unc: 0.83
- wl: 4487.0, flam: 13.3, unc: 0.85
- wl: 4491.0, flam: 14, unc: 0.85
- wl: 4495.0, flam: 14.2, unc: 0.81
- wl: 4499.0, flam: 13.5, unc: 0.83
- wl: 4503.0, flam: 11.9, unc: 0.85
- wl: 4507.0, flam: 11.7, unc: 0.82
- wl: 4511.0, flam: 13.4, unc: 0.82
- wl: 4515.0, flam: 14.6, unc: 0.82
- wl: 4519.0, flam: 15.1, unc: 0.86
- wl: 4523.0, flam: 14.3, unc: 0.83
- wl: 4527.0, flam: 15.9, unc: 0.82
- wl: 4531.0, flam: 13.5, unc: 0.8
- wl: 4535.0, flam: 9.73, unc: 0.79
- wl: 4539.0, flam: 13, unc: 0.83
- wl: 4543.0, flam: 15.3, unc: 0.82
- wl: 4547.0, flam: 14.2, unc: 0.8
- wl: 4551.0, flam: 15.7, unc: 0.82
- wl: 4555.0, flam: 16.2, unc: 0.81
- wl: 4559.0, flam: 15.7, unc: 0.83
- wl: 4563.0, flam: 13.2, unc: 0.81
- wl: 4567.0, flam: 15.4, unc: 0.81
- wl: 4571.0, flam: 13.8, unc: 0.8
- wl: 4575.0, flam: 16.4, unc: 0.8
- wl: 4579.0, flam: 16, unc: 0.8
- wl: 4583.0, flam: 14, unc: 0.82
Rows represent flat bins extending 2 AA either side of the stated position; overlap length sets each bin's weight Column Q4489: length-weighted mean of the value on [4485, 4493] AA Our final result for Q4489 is 13.7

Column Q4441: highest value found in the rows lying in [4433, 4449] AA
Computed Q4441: 14.2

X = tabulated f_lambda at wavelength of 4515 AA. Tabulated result 14.6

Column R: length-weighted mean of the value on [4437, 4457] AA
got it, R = 13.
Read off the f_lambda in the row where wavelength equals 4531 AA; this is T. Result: 13.5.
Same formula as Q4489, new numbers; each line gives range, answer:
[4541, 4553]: 15.1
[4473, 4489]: 13.4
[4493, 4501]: 13.8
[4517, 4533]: 14.7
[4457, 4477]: 14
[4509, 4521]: 14.4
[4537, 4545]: 14.2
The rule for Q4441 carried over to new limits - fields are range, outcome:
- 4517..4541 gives 15.9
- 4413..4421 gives 14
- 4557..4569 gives 15.7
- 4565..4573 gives 15.4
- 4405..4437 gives 14.8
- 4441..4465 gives 13.9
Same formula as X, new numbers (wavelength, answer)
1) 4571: 13.8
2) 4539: 13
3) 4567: 15.4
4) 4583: 14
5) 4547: 14.2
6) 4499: 13.5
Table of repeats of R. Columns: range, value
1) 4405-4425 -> 13.7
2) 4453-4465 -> 12.9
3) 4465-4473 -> 14.7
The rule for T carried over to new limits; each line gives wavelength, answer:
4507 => 11.7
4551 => 15.7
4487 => 13.3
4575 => 16.4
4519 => 15.1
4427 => 14.7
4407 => 14.8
